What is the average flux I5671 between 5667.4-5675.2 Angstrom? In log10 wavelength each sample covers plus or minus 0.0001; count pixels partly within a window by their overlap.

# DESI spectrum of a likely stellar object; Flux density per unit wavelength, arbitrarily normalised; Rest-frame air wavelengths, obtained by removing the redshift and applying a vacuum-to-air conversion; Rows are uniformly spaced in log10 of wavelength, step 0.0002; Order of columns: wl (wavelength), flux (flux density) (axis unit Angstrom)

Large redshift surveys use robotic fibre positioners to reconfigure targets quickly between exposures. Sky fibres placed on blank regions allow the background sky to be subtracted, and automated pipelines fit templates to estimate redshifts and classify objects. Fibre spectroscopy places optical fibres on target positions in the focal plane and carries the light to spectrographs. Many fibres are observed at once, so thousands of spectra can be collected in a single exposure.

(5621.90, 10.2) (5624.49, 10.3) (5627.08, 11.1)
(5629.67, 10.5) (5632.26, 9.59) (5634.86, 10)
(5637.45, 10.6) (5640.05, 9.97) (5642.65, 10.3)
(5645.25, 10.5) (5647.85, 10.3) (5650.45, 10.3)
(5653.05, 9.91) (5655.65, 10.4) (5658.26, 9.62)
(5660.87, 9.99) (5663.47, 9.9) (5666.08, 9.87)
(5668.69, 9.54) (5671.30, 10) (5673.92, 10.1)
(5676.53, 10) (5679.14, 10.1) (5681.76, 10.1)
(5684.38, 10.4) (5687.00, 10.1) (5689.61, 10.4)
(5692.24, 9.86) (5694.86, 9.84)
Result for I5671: 9.87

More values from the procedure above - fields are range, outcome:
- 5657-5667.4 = 9.85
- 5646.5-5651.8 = 10.3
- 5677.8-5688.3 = 10.2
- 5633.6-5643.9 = 10.2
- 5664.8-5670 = 9.71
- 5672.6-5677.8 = 10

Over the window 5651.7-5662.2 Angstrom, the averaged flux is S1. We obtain 9.99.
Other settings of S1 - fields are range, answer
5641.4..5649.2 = 10.4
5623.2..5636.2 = 10.3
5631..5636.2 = 9.8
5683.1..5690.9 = 10.3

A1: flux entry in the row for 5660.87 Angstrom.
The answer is 9.99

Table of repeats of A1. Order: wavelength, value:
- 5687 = 10.1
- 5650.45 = 10.3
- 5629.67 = 10.5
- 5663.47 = 9.9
